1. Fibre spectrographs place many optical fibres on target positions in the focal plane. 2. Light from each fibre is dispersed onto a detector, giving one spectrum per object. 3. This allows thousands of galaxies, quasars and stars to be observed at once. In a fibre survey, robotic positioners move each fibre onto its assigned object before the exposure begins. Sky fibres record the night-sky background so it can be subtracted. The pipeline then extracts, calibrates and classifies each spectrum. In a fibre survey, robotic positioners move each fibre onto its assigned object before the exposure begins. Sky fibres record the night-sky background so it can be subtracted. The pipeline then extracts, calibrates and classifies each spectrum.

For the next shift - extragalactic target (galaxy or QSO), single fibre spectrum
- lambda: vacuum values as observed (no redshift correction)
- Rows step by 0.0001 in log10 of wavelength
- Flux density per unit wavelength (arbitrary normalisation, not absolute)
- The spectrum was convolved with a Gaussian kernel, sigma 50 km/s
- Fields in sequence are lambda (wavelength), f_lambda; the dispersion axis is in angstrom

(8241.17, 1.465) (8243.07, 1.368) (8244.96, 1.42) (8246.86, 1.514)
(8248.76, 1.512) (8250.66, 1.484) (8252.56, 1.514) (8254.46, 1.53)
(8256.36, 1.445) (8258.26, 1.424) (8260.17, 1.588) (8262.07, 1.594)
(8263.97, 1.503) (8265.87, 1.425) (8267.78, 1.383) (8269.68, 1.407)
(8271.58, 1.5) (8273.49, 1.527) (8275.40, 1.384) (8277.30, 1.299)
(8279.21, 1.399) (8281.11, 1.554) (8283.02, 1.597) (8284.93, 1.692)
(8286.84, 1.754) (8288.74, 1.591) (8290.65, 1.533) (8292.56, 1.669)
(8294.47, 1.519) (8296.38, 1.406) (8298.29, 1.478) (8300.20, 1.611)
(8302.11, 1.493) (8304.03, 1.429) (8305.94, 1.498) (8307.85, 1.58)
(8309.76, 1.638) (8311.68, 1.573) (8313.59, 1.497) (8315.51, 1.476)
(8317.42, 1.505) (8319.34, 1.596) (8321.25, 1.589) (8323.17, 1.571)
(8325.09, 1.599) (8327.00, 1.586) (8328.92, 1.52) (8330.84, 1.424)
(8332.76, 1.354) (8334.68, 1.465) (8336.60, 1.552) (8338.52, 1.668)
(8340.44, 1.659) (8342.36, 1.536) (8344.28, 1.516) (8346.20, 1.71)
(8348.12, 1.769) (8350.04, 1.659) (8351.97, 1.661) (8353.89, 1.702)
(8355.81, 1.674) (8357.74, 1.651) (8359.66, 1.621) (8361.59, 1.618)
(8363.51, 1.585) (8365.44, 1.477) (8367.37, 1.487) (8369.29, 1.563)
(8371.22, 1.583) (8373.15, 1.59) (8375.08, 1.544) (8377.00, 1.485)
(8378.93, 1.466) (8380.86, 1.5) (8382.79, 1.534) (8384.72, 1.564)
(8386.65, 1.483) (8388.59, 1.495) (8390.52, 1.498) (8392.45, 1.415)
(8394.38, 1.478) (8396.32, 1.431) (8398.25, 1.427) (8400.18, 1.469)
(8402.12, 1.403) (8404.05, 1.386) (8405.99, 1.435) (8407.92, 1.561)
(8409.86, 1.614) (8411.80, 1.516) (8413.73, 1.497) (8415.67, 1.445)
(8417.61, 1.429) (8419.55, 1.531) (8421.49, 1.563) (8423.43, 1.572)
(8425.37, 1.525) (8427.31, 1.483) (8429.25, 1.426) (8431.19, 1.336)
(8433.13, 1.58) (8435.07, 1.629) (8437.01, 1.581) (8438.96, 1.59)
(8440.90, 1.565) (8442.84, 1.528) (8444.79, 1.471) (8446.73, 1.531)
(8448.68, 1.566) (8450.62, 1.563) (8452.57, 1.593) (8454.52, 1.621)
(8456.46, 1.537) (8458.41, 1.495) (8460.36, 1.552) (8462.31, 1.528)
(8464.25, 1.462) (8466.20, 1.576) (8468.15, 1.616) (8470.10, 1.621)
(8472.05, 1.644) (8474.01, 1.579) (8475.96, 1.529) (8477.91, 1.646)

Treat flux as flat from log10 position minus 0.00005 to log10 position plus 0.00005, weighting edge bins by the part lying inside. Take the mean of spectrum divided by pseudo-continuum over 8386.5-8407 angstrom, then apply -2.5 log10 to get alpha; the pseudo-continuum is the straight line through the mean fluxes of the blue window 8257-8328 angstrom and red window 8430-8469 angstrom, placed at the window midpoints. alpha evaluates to 0.07 mag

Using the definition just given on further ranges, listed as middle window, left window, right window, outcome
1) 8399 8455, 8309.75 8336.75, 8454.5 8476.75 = 0.02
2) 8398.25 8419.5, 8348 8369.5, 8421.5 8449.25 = 0.06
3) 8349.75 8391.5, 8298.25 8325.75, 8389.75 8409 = -0.06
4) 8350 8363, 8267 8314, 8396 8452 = -0.09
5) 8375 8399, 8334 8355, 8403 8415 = 0.04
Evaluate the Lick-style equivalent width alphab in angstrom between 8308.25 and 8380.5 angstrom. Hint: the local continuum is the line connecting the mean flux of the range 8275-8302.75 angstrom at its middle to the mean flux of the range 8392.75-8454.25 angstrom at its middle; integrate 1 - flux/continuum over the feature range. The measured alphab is -2.2 angstrom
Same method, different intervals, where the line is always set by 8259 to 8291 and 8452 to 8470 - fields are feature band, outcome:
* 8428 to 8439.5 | 0.2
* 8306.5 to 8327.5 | -0.6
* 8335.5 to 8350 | -1.0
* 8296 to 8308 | 0.2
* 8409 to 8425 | 0.3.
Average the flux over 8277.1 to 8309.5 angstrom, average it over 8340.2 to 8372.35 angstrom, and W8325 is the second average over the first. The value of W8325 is 1.0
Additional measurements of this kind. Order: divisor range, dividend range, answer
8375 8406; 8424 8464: 1.04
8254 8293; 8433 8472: 1.03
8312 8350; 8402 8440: 0.97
